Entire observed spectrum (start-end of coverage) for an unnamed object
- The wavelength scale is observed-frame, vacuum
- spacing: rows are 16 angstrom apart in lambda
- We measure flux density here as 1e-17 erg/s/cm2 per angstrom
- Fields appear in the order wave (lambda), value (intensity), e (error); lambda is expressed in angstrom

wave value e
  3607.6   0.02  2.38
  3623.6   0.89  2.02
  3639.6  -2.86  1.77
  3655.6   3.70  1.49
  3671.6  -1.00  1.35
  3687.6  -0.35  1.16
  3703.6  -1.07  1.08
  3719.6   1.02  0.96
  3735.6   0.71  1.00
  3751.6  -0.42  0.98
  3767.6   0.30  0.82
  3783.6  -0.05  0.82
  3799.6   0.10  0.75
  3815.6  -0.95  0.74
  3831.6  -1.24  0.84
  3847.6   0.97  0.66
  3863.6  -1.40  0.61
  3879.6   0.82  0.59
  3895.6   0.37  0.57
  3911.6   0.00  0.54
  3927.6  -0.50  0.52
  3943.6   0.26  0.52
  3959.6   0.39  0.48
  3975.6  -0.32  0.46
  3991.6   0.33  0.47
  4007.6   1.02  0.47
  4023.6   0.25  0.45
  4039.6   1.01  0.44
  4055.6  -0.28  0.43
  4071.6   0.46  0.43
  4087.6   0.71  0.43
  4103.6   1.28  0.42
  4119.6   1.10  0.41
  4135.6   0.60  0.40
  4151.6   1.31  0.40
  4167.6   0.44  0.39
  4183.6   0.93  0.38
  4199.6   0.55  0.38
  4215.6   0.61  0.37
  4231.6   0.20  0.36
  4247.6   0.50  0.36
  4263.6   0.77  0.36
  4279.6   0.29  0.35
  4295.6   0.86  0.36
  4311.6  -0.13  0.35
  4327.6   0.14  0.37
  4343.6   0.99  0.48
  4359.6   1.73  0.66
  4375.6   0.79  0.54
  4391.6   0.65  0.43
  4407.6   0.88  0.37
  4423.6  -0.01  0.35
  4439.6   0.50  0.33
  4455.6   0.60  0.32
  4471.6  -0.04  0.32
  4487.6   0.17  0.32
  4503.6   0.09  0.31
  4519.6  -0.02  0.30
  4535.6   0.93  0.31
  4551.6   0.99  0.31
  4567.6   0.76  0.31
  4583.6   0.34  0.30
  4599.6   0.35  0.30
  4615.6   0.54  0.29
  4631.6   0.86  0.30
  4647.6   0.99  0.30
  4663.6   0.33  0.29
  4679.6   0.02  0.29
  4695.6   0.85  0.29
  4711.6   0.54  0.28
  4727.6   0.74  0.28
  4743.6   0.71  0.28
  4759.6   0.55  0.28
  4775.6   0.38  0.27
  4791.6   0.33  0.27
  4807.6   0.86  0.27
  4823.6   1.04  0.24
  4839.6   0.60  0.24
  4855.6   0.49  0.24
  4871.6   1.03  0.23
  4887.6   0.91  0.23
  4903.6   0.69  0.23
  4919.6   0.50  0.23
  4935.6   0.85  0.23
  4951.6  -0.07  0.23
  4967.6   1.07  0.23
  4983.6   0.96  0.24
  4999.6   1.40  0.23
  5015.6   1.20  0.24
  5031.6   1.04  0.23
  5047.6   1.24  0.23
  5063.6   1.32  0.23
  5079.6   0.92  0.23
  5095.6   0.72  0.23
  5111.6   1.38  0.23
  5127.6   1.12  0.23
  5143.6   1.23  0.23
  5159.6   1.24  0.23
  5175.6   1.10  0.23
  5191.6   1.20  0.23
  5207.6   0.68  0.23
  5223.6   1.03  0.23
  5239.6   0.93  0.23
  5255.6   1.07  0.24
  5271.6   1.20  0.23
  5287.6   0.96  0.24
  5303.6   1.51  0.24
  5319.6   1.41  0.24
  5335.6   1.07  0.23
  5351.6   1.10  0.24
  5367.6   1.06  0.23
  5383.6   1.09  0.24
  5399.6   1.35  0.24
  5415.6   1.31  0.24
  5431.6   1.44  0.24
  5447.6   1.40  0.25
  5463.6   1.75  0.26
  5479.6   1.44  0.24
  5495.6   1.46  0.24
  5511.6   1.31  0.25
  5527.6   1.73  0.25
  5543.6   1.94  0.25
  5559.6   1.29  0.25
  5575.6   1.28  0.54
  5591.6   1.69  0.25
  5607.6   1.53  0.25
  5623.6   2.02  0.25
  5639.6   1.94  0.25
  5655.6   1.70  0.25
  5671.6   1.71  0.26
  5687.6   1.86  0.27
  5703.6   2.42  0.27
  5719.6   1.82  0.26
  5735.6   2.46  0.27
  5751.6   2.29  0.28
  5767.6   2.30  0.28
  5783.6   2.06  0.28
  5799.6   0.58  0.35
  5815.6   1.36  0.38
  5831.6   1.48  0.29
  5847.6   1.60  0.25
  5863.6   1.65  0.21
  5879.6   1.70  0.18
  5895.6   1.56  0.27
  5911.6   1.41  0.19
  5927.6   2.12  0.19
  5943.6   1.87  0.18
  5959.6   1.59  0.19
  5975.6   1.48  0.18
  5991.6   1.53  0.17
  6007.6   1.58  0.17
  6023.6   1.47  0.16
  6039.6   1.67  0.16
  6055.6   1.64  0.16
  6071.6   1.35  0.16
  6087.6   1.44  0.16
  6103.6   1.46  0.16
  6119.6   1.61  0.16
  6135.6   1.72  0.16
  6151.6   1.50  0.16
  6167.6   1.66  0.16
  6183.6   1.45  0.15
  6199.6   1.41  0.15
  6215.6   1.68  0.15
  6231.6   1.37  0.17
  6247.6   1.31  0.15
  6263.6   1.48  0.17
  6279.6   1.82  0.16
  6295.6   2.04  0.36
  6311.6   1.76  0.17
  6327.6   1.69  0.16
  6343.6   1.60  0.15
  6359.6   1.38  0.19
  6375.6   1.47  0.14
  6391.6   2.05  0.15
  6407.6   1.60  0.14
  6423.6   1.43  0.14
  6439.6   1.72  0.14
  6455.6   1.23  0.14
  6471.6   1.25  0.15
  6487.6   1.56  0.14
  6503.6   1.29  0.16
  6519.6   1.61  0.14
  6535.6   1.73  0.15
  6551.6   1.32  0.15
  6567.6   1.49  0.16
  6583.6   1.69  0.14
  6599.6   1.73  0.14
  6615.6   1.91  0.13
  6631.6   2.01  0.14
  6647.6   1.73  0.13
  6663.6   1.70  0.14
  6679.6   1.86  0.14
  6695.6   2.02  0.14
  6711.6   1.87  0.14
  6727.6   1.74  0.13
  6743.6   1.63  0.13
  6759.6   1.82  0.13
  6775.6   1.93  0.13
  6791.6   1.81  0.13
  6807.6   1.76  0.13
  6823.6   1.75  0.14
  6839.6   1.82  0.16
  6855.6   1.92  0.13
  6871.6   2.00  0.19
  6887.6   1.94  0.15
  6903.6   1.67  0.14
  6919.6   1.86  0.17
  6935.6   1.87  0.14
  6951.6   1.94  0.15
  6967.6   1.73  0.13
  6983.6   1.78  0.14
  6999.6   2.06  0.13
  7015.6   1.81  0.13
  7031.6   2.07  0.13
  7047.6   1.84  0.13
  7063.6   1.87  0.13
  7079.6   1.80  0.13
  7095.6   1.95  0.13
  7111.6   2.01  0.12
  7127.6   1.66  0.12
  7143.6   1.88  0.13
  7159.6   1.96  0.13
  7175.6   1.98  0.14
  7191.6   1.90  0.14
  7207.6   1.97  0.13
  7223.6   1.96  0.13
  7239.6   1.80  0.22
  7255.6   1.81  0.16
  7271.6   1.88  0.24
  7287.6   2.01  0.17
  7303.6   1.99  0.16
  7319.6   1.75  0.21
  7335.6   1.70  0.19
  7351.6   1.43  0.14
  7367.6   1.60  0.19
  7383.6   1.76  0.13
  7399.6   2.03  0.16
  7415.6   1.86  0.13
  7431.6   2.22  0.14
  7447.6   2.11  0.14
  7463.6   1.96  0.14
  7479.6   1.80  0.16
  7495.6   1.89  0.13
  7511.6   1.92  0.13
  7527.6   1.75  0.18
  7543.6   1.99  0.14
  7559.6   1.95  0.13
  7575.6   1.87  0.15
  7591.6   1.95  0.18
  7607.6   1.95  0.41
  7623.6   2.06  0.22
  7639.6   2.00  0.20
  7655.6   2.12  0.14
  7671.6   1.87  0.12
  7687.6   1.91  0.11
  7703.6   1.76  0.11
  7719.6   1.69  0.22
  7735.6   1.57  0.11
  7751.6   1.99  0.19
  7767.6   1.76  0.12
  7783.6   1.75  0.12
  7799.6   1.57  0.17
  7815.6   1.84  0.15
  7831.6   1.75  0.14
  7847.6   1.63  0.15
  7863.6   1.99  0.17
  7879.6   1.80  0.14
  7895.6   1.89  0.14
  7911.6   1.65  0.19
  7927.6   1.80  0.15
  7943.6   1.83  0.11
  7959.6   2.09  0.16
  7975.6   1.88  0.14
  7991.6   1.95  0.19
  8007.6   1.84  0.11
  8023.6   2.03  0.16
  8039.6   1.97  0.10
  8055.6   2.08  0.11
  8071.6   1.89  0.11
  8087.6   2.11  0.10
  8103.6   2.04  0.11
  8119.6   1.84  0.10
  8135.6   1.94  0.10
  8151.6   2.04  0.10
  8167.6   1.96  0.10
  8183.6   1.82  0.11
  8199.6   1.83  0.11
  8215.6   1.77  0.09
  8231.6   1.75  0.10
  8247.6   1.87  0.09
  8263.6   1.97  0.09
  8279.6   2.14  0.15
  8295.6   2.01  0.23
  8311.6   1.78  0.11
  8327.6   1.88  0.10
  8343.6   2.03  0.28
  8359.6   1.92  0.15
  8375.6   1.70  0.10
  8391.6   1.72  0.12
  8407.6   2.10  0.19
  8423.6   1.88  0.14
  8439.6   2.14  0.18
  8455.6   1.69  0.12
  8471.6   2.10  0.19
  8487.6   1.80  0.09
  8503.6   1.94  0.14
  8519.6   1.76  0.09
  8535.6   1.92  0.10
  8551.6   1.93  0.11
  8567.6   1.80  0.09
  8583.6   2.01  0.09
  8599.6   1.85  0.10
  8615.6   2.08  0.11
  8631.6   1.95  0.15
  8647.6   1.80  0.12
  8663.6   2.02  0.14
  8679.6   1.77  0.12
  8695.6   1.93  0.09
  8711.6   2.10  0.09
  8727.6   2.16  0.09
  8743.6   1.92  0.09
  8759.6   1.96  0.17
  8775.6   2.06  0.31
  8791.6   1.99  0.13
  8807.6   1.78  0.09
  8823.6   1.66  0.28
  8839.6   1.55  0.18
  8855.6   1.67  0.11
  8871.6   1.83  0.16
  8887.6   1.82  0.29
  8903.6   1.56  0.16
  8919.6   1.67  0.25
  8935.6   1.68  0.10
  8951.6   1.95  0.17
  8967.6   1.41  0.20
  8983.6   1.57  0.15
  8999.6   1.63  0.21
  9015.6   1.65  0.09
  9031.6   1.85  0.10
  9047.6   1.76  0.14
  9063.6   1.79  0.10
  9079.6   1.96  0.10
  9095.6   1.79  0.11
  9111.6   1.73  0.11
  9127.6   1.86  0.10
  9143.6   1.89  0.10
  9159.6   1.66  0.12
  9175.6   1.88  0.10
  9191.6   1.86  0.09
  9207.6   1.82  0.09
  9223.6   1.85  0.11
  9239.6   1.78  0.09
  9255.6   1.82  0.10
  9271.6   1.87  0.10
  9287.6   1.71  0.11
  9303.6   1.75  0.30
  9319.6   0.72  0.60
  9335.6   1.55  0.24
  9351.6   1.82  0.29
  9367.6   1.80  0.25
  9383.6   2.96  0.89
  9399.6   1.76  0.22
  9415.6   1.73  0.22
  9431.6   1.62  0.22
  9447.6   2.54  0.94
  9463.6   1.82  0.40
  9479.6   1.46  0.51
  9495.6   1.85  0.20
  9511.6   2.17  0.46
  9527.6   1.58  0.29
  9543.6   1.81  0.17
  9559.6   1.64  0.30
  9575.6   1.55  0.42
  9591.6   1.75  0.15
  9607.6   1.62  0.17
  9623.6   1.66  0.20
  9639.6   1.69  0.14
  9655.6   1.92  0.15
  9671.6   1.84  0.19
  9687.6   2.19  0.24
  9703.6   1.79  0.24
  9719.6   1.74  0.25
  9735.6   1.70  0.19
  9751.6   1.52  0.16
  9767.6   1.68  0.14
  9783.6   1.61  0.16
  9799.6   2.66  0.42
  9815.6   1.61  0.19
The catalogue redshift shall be 0.25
